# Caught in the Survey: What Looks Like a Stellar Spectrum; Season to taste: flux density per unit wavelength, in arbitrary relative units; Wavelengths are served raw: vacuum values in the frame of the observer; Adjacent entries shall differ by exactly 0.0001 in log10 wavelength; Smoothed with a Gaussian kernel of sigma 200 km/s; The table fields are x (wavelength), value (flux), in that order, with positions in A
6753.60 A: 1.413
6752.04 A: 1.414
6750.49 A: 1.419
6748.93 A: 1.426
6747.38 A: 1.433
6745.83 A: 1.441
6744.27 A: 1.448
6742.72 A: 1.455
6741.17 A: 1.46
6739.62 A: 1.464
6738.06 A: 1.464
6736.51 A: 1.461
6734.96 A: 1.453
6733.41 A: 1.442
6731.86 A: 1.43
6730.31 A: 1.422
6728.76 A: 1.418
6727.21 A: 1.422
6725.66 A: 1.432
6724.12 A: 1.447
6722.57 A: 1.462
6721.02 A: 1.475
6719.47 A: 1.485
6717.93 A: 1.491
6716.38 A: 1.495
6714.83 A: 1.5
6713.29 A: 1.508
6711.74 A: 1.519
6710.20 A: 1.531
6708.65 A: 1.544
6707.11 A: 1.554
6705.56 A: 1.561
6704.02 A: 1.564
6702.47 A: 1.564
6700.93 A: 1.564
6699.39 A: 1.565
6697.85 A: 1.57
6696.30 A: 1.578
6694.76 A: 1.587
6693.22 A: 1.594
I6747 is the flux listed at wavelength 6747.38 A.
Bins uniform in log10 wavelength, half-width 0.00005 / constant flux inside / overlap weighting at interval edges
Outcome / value 1.433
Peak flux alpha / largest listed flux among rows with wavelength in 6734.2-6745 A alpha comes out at 1.464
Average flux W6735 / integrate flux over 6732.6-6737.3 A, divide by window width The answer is 1.45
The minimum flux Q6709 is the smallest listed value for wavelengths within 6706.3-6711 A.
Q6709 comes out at 1.531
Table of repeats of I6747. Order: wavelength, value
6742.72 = 1.455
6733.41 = 1.442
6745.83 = 1.441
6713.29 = 1.508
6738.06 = 1.464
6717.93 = 1.491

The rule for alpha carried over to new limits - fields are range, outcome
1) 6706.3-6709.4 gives 1.554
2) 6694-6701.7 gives 1.587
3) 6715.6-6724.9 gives 1.495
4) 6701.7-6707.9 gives 1.564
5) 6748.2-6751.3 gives 1.426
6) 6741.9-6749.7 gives 1.455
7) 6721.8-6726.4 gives 1.462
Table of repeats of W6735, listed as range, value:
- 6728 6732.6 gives 1.42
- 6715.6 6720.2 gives 1.49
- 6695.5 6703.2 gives 1.57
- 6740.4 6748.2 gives 1.45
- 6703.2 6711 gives 1.55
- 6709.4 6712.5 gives 1.53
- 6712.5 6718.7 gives 1.5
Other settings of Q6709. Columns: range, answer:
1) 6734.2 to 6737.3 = 1.453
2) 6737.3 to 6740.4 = 1.464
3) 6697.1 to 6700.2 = 1.565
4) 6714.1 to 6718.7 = 1.491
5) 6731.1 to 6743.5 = 1.43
